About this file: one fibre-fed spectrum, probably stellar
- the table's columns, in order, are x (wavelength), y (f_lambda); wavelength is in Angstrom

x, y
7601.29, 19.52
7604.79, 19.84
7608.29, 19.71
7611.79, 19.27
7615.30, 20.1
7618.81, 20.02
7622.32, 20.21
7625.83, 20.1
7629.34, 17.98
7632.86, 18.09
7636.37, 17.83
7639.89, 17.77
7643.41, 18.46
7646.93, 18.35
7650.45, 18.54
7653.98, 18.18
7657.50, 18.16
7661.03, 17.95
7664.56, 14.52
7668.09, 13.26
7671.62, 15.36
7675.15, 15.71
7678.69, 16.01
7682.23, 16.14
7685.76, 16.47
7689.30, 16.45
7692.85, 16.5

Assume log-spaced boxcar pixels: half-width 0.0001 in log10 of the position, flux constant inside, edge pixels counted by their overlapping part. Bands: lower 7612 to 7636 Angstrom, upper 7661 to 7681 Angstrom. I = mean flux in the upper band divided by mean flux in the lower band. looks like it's 0.79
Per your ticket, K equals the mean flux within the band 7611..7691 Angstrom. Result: 17.6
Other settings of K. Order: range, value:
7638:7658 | 18.2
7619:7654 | 18.6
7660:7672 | 15.1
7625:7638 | 18.4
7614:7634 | 19.4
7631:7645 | 18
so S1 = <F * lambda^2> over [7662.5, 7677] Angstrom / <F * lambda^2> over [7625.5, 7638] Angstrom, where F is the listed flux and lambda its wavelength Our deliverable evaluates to 0.8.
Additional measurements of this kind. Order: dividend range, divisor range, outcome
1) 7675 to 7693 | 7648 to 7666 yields 0.93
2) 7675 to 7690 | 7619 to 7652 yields 0.88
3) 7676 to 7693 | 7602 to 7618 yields 0.84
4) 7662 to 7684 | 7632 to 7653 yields 0.85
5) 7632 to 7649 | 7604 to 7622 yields 0.92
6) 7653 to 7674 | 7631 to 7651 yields 0.90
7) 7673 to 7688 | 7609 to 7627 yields 0.82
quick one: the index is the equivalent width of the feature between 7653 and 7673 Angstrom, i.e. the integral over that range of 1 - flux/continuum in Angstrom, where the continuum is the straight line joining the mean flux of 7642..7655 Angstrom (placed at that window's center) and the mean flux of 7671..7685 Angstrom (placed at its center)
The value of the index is 1.2 Angstrom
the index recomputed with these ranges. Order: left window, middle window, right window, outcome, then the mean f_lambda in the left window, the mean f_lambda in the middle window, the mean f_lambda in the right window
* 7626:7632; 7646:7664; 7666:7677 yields -1.93 Angstrom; 18.5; 18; 14.8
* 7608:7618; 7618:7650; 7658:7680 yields -0.94 Angstrom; 19.7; 18.7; 15.6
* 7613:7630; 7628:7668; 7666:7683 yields -0.28 Angstrom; 19.8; 17.6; 15.2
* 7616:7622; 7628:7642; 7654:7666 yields 0.73 Angstrom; 20.1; 17.9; 17.1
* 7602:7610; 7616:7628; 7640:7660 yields -0.51 Angstrom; 19.8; 20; 18.3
